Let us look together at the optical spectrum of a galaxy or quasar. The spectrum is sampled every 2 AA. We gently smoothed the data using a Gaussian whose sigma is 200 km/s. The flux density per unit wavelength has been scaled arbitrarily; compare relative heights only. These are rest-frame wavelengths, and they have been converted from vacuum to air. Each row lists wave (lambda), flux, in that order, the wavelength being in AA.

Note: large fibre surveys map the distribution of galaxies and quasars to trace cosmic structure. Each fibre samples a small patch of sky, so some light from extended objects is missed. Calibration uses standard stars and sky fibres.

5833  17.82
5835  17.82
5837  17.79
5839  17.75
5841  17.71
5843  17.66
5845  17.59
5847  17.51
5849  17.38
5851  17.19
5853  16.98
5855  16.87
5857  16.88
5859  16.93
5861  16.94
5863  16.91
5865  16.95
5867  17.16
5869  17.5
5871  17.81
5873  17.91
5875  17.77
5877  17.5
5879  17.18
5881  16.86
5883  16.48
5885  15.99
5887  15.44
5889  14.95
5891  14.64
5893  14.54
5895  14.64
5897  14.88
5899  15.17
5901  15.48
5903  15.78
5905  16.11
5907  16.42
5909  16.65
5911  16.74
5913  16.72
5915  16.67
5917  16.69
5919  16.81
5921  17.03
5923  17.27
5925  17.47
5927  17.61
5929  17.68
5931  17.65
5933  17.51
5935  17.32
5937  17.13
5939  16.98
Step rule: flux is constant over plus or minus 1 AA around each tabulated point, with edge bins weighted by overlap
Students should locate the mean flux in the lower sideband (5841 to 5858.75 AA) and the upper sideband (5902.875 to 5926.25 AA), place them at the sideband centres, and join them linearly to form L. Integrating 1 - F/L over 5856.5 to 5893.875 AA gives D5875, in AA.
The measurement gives 0.9 AA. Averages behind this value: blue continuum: 17.3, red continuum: 16.7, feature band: 16.7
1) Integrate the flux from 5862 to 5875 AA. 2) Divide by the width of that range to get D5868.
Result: 17.4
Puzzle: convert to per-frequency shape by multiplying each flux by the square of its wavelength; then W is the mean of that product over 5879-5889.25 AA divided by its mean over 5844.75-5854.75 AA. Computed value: 0.9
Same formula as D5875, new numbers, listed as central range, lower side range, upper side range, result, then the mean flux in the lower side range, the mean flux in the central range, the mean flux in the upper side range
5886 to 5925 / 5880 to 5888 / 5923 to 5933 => 2.1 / 16.2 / 16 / 17.6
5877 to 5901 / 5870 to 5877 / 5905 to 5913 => 2.3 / 17.8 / 15.6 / 16.6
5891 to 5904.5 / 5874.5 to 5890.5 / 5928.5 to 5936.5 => 1.3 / 16.4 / 15.1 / 17.5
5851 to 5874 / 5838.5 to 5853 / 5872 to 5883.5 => 0.3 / 17.5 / 17.2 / 17.3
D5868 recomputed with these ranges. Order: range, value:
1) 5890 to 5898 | 14.7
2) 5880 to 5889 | 16.1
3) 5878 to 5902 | 15.5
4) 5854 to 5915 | 16.4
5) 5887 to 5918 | 15.7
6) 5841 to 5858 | 17.3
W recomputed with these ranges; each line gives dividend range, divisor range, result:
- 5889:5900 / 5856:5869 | 0.88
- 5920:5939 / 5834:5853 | 1.02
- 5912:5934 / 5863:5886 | 1.02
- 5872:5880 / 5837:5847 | 1.01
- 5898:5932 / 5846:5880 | 0.99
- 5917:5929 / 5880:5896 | 1.13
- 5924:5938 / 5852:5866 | 1.06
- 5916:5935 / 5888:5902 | 1.17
